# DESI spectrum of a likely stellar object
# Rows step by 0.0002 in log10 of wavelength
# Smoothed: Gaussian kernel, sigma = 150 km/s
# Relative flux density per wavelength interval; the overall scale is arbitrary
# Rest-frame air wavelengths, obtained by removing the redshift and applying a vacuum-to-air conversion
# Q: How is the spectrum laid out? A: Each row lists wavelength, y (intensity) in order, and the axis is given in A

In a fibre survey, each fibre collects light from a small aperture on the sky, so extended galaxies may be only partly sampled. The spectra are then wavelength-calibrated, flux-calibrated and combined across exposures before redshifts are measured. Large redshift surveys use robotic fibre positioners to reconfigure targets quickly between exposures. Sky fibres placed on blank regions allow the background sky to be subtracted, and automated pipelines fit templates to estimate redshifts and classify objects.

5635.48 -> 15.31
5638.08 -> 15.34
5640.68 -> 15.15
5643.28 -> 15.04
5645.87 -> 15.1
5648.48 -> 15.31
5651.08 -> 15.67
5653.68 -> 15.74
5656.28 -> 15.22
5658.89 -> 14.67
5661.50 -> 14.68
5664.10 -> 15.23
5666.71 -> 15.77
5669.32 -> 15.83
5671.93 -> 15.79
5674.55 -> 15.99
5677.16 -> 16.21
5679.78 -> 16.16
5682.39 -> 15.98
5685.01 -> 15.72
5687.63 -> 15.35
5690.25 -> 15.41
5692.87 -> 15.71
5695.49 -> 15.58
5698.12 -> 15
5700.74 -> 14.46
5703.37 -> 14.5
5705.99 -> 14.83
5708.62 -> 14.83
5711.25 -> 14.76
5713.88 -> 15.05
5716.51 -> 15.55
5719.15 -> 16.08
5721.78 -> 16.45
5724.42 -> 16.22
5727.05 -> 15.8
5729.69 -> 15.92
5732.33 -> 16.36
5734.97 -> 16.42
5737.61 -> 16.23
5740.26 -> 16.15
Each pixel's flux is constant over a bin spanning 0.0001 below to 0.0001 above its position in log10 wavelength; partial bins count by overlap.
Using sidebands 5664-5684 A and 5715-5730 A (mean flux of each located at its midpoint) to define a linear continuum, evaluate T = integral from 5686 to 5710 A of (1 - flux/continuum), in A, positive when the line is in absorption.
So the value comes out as 1.3 A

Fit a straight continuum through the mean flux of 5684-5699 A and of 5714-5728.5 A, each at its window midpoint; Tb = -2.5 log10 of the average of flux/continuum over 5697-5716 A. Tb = 0.06 mag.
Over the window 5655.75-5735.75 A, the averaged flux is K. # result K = 15.5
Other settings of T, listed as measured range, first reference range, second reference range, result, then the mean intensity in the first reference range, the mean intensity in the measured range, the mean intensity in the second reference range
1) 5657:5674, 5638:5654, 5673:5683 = 0.5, 15.3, 15.3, 16.1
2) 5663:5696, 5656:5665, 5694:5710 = -1.9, 14.9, 15.8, 14.9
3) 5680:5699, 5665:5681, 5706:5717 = -0.1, 15.9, 15.6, 15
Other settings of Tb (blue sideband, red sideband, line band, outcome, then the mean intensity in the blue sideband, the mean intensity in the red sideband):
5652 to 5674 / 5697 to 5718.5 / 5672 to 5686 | -0.054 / 15.4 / 14.9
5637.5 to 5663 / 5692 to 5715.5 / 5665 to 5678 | -0.055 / 15.2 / 15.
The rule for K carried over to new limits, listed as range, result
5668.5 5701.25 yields 15.7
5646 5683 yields 15.6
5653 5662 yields 15.1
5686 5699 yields 15.4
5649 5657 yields 15.6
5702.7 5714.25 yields 14.8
